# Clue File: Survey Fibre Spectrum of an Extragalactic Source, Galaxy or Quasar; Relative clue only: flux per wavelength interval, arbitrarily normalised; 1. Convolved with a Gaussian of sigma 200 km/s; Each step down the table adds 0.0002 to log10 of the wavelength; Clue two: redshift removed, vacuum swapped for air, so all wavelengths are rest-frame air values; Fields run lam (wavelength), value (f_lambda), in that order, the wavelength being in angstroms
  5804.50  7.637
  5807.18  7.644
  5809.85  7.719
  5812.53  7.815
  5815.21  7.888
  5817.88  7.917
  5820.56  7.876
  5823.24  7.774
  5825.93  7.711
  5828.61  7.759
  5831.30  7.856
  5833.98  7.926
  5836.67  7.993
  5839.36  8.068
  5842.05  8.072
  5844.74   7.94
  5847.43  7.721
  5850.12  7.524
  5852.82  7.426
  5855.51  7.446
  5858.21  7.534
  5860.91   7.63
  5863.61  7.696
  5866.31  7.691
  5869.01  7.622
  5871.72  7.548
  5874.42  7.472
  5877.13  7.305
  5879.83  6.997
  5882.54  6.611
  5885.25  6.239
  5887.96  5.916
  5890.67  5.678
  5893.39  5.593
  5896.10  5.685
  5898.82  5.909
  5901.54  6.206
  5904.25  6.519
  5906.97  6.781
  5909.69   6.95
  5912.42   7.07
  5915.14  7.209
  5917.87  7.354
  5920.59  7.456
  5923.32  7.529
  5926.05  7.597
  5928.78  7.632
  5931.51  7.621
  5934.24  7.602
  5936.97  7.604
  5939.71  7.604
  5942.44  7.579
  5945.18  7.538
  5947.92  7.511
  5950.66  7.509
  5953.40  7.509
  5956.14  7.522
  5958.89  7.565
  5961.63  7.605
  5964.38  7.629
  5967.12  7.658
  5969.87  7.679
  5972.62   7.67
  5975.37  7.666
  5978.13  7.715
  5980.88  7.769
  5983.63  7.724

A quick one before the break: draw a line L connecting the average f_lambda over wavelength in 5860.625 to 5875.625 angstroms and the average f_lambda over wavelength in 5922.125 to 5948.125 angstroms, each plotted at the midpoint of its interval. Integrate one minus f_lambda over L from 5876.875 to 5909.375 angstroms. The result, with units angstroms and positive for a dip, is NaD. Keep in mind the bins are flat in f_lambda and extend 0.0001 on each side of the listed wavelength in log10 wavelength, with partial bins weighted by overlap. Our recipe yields 5.7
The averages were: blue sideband 7.61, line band 6.27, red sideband 7.59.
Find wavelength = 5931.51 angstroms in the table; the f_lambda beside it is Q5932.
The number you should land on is 7.621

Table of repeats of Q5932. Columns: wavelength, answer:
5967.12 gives 7.658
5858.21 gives 7.534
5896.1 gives 5.685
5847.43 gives 7.721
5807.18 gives 7.644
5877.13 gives 7.305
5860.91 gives 7.63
